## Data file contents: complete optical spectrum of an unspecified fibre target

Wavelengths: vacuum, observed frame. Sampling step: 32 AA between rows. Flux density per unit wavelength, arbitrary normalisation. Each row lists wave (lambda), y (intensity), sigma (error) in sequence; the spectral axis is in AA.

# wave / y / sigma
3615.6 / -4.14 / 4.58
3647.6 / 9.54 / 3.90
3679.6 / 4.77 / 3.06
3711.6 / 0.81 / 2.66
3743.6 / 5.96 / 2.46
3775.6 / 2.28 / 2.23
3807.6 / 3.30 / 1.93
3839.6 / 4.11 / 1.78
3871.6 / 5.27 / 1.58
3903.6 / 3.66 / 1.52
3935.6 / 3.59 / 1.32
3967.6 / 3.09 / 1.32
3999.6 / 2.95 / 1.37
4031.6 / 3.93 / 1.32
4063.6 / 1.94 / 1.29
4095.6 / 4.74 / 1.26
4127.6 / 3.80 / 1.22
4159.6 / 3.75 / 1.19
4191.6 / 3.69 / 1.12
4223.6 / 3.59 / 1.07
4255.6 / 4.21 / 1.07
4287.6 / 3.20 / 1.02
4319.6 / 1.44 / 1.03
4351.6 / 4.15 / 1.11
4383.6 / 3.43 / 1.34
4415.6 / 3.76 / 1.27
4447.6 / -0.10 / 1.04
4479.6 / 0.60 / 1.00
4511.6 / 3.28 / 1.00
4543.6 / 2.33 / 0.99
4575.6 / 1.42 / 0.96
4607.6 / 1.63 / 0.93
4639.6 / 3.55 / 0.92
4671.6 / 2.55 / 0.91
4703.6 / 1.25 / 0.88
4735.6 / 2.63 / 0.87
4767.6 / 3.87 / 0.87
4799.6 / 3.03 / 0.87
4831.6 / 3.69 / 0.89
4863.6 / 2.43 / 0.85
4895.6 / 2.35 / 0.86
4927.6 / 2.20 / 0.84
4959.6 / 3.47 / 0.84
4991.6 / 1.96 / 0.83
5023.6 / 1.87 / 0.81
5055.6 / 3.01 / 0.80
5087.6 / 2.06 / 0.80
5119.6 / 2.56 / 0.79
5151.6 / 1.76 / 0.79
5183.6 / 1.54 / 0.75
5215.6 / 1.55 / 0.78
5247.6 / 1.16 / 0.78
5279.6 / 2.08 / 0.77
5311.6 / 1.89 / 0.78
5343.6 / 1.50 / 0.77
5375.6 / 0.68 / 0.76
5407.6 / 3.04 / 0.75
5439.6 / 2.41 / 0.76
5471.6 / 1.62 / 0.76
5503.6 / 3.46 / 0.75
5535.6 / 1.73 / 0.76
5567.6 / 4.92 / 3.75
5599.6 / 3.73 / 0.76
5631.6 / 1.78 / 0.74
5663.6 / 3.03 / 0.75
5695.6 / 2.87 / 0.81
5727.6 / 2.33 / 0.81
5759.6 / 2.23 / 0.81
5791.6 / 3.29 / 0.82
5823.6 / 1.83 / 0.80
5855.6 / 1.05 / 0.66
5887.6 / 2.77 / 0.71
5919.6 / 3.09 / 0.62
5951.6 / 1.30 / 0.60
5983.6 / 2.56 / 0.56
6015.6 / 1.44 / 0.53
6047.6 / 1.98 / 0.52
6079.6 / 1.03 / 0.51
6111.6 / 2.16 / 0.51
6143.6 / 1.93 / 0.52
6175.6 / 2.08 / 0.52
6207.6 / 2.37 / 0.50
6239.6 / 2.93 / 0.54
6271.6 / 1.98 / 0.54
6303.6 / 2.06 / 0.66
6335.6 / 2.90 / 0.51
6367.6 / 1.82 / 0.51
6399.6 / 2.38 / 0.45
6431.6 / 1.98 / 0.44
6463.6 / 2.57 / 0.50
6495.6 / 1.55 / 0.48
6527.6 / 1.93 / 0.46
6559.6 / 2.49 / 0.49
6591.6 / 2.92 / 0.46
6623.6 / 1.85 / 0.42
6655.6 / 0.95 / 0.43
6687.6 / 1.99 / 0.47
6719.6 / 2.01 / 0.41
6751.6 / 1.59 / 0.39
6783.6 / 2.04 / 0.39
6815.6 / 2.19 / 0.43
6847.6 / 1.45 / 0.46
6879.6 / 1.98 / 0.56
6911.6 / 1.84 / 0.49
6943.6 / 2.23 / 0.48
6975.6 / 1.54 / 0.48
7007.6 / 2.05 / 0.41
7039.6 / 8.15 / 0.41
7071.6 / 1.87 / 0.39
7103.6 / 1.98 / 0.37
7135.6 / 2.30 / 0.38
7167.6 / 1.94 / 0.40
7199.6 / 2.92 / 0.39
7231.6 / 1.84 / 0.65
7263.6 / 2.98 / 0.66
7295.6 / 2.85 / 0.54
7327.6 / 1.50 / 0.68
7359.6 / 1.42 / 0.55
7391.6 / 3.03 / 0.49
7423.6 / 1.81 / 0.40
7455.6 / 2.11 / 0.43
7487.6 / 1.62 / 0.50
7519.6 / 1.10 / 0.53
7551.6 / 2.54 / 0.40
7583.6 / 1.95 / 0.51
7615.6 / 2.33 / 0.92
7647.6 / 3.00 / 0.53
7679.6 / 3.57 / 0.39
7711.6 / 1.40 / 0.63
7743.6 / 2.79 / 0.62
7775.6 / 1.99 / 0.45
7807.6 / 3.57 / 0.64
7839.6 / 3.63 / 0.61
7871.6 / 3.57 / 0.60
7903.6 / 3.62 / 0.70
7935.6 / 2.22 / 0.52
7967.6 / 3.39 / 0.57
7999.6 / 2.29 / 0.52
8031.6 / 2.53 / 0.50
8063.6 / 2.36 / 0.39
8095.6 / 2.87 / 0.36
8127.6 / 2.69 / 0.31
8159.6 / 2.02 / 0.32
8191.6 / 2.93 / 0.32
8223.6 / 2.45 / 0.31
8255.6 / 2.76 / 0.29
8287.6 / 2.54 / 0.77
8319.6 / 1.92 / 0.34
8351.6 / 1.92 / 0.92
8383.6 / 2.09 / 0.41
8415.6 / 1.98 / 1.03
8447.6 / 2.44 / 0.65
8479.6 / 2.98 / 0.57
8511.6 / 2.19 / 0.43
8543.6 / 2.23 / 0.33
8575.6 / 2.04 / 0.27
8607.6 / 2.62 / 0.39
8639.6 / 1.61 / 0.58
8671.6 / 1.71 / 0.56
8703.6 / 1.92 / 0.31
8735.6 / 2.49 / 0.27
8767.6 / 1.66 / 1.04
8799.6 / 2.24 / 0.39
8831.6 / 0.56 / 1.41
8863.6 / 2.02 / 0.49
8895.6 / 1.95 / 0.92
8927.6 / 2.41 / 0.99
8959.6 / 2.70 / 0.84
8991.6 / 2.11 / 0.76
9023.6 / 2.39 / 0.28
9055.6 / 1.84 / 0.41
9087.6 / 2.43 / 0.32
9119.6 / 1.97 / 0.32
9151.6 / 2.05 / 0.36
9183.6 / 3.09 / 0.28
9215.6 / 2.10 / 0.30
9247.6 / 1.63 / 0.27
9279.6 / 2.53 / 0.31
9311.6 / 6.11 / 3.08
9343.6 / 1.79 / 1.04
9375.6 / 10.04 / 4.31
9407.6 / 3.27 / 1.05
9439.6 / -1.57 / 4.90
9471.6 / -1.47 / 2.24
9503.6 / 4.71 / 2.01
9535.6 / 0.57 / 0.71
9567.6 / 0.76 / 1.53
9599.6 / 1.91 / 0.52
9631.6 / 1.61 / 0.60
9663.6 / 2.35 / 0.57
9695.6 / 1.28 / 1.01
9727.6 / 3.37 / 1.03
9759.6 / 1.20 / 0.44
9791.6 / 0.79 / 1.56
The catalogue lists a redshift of 0.888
